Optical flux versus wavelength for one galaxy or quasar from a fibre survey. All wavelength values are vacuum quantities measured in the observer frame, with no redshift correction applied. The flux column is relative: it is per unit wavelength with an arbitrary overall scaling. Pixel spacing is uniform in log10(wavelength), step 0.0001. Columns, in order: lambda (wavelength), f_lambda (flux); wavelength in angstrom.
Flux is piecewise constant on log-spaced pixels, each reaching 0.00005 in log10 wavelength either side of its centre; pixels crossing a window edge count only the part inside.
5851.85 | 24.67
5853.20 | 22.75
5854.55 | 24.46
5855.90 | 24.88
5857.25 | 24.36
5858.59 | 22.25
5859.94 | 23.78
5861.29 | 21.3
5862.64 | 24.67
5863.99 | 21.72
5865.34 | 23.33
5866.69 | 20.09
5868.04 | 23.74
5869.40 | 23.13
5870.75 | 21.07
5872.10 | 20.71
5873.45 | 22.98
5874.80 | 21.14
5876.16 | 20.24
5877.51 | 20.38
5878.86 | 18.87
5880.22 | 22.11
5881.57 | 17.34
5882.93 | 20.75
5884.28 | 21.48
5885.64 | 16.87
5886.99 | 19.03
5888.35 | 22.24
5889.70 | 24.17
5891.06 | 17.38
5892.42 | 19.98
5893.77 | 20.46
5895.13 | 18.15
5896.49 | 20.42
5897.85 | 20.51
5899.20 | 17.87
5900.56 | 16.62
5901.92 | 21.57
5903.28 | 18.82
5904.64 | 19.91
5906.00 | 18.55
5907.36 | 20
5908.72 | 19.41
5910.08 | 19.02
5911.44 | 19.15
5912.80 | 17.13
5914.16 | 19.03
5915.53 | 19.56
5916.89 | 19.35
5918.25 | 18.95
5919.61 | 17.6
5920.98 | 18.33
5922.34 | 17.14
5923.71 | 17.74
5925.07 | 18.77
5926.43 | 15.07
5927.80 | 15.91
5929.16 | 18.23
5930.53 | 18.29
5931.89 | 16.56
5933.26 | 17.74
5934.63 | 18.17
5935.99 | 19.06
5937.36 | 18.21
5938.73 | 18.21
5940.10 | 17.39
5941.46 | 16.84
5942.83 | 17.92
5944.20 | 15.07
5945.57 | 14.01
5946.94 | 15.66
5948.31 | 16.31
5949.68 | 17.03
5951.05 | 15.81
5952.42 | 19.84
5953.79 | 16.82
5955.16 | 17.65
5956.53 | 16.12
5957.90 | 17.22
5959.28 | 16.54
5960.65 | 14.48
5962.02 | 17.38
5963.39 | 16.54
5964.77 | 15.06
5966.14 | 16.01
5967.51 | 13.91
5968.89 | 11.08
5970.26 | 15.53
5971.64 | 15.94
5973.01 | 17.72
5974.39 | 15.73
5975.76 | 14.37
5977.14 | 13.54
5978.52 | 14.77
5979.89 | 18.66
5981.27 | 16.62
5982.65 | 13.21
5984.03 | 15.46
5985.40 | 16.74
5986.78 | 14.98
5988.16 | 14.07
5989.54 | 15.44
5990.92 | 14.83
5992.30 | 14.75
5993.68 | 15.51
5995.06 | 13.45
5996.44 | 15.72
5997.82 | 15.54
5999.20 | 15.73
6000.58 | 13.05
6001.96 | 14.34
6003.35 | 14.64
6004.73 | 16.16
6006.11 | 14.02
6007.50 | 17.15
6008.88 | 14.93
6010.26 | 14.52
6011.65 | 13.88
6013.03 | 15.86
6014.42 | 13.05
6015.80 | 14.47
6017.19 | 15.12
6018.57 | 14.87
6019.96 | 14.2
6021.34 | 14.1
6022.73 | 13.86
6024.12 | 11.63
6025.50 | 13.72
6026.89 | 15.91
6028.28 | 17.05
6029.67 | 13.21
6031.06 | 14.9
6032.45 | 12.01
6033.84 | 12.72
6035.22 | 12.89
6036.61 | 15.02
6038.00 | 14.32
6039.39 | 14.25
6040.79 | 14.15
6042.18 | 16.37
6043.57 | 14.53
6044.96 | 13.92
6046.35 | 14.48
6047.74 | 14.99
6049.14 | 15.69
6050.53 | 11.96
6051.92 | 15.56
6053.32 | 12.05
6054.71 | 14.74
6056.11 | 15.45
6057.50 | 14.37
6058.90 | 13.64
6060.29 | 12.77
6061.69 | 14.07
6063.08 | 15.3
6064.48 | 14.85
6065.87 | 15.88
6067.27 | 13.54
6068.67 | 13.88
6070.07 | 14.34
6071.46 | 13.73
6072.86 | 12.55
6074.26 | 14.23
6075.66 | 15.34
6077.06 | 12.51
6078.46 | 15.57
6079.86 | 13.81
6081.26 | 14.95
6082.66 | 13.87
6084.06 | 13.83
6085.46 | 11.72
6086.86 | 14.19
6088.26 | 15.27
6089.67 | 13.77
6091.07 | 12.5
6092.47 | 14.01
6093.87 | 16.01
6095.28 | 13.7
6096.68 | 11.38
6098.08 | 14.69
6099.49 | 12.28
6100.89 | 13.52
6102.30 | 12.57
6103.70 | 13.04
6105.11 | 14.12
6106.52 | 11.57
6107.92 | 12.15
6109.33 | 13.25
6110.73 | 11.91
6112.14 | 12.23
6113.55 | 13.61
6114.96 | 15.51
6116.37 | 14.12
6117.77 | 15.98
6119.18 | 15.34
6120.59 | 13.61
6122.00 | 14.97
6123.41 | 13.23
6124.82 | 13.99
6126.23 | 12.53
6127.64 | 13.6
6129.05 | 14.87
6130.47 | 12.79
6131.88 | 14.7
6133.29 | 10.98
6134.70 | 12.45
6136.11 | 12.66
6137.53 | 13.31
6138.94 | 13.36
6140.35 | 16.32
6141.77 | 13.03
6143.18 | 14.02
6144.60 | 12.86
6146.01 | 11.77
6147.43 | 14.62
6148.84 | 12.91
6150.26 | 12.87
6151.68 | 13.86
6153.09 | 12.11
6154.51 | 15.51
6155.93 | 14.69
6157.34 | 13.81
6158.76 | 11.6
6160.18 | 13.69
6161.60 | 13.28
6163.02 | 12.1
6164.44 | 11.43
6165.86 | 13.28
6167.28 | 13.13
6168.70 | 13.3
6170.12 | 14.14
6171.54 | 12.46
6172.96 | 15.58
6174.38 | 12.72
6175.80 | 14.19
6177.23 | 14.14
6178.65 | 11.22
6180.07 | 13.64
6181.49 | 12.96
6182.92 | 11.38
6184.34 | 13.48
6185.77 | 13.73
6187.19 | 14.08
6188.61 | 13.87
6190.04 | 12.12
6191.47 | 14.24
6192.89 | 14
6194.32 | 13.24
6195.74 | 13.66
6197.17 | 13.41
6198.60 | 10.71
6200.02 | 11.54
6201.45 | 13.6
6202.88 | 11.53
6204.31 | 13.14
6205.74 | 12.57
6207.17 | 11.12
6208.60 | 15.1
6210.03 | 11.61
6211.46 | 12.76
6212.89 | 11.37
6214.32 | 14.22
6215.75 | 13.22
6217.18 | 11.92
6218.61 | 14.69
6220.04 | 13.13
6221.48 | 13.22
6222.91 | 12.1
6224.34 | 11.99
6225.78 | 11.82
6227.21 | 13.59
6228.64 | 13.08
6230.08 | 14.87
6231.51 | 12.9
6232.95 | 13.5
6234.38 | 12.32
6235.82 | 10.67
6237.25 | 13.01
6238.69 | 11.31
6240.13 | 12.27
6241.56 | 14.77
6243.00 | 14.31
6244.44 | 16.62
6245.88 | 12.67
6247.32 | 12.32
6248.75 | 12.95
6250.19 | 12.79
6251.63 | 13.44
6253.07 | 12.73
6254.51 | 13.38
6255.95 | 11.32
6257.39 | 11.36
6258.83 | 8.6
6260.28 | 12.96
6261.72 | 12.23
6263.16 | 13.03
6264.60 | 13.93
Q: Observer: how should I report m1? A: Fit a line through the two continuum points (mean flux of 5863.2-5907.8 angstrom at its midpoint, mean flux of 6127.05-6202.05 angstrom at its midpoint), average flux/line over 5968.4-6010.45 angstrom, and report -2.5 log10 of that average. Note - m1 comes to 0.17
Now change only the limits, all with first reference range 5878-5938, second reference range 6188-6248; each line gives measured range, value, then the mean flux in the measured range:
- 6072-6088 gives 0.125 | 13.9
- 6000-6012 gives 0.153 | 14.8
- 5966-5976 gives 0.178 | 15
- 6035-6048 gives 0.127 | 14.5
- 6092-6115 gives 0.150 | 13.2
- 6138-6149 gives 0.057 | 13.6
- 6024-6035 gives 0.185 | 14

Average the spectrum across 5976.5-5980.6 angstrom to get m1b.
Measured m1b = 15.7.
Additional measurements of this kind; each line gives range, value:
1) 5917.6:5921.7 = 18.3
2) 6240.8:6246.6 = 14.6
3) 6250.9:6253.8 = 13.1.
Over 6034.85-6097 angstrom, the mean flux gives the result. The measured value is 14.2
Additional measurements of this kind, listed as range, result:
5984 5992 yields 15.2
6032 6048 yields 14.2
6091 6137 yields 13.5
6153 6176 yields 13.4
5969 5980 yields 15.4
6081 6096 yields 14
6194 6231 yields 12.8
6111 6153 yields 13.6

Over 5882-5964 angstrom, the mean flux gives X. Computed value 18.2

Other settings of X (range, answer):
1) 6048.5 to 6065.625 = 14.2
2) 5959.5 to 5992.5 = 15.3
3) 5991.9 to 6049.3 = 14.5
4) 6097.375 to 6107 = 13.1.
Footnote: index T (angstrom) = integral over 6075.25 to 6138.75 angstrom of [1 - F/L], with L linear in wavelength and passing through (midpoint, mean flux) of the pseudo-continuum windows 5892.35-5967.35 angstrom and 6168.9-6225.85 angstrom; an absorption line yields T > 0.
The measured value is 4.4 angstrom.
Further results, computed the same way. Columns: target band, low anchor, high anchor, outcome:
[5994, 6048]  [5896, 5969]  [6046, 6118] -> 3.1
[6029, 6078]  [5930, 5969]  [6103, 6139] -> 1.9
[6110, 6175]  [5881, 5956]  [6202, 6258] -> 4.1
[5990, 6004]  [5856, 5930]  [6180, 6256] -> 2.4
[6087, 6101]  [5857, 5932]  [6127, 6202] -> 1.2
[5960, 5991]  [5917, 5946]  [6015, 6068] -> 1.7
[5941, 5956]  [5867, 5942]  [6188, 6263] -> 1.4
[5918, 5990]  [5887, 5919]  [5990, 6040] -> 3.3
